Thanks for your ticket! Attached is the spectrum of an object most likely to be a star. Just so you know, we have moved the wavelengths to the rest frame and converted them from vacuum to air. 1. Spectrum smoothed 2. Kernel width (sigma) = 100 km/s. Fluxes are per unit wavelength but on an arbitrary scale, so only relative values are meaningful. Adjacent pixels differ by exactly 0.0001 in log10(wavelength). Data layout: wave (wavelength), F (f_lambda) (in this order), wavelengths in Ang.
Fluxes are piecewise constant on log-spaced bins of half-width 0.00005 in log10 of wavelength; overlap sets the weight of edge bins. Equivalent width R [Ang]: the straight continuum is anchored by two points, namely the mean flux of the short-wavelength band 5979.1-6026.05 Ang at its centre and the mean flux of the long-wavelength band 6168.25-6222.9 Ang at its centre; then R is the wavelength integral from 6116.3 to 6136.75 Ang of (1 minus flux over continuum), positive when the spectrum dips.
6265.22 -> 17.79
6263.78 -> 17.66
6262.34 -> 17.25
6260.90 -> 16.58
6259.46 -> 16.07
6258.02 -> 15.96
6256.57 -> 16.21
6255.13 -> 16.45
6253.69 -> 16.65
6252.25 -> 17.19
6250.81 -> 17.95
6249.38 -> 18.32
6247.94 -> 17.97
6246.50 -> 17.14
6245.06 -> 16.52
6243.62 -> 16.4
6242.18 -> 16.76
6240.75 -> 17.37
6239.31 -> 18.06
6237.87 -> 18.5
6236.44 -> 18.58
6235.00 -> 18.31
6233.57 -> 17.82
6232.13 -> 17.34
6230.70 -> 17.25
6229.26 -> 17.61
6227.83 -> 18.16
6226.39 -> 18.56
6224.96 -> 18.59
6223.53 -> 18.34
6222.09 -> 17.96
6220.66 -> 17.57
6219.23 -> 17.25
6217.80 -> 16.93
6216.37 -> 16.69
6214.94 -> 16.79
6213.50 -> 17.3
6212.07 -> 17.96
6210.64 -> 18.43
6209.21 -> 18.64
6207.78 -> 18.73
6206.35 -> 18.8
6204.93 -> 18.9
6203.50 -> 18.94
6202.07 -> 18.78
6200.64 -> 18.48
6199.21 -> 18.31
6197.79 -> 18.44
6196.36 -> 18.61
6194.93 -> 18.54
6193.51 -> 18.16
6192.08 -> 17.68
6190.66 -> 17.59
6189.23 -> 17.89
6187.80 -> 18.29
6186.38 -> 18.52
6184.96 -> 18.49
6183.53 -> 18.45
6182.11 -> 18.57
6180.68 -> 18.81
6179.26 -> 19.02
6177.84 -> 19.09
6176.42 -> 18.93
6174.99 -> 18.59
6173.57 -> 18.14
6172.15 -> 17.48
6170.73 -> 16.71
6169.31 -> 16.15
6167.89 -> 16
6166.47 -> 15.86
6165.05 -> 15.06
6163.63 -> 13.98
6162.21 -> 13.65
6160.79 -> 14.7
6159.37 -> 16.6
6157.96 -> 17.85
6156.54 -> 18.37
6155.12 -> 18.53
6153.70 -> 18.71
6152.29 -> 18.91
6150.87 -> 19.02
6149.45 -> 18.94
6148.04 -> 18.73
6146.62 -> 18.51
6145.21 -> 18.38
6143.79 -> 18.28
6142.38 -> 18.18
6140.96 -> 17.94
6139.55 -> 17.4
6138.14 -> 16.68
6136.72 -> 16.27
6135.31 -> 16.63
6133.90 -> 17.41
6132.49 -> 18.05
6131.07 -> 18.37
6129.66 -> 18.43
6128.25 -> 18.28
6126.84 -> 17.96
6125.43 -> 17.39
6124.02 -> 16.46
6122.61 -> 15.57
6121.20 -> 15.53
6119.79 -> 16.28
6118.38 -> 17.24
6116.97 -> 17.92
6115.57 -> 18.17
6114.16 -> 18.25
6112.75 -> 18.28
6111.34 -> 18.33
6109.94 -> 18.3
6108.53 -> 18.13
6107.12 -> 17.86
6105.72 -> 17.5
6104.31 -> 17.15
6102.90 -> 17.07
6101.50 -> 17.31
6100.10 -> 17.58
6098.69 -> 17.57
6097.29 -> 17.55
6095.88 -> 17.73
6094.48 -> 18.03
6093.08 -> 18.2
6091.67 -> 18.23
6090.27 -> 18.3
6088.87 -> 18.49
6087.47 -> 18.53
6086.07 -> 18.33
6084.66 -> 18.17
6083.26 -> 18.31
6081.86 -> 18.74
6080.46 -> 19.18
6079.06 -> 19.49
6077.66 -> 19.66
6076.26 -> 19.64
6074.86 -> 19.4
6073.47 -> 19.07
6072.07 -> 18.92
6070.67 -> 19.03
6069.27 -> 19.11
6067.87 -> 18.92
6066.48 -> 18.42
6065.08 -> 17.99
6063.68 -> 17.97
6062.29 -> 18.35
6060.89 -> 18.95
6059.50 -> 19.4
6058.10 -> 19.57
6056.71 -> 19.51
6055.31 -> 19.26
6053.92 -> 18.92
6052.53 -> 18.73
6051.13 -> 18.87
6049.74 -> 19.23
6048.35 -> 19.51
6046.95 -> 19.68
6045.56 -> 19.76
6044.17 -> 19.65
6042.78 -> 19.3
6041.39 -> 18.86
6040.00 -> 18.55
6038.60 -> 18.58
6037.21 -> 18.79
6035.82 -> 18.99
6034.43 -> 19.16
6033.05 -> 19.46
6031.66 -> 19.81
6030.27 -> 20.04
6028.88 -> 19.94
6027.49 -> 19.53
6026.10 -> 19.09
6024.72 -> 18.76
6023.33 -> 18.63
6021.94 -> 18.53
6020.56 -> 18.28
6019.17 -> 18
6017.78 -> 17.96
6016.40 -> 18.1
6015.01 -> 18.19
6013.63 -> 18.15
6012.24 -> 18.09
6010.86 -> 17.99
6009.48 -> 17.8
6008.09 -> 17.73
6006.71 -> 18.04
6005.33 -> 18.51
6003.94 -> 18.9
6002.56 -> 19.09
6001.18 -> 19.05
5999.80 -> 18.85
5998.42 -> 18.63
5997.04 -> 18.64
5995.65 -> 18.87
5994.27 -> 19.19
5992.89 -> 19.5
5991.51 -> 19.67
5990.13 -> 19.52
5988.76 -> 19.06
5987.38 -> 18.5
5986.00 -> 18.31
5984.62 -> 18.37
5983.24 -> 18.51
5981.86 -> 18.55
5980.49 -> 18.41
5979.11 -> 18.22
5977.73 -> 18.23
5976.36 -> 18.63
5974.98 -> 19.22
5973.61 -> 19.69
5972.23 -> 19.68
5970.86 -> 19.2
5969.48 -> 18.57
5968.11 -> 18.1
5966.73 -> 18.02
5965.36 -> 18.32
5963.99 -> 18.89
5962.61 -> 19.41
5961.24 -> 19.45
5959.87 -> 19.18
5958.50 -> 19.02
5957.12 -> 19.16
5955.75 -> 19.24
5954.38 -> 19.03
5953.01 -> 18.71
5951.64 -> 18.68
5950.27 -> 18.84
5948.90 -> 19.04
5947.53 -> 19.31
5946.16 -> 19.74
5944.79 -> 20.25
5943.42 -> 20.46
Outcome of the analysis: 1.2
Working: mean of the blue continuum 18.6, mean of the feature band 17.2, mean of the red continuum 18.1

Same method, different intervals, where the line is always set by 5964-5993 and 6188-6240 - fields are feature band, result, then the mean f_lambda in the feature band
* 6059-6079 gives -0.47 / 18.9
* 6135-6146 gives 0.47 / 17.5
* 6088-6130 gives 1.71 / 17.6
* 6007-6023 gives 0.49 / 18.1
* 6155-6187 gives 1.65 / 17.3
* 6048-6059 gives -0.38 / 19.2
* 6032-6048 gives -0.51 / 19.2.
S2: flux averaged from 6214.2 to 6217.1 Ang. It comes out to 16.7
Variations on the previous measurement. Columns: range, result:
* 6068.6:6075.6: 19.1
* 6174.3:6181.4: 18.9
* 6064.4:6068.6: 18.5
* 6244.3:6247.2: 16.8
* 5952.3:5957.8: 19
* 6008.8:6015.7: 18.1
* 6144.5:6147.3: 18.5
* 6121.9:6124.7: 16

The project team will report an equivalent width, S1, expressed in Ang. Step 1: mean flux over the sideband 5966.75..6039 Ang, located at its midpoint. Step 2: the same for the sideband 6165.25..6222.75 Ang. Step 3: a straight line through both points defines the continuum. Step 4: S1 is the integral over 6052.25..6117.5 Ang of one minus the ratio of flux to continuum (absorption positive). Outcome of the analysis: -0.1 Ang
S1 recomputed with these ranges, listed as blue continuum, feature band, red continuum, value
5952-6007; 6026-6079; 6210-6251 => -1.8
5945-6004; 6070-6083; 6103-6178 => -0.9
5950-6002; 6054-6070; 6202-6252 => -0.3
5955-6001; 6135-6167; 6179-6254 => 1.7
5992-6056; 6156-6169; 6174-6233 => 1.8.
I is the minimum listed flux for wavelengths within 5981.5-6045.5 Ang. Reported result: 17.73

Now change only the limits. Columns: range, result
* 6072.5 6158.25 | 15.53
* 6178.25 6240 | 16.69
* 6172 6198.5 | 17.48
